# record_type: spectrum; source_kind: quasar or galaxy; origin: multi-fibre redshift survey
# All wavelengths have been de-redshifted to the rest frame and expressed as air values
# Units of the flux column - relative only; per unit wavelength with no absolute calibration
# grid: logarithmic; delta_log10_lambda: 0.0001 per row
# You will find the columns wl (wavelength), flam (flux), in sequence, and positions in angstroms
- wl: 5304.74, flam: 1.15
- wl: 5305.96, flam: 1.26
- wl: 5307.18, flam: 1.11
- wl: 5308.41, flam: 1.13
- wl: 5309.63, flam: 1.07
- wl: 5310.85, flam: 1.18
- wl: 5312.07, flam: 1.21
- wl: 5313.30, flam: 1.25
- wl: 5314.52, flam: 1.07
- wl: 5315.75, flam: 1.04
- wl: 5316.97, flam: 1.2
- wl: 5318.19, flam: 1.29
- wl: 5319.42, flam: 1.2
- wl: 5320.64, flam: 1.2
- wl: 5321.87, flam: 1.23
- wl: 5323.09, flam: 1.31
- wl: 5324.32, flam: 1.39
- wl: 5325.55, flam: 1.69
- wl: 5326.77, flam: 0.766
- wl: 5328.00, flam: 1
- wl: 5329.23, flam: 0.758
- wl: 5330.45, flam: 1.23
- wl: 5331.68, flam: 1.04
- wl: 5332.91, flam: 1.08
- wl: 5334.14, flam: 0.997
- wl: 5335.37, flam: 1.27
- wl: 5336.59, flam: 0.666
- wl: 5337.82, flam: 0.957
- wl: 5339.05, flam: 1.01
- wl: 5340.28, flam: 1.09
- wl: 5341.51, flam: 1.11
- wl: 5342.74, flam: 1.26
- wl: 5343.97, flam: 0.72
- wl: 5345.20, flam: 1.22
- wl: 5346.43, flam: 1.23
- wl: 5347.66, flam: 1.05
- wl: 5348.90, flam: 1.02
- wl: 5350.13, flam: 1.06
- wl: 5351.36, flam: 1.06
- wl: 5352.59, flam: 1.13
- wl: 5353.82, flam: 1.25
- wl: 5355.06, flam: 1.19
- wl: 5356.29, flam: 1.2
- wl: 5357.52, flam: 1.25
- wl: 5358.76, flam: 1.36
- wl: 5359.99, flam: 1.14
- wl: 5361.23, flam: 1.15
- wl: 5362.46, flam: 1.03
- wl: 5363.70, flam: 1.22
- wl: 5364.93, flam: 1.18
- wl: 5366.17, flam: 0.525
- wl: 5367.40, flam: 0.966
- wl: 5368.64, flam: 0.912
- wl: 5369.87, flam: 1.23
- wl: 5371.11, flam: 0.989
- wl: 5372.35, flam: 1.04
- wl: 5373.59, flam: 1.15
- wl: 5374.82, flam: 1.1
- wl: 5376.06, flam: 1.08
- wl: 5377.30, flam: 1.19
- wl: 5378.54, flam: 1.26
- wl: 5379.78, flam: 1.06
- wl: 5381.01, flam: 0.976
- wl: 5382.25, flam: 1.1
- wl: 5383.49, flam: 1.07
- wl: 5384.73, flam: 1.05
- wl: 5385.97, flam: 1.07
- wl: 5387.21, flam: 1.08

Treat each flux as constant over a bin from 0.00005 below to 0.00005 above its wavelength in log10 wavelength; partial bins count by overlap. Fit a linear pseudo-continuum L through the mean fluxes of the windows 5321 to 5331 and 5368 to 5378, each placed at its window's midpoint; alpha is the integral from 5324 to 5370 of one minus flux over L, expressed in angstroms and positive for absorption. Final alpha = 1.9 angstroms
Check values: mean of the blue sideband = 1.17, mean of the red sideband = 1.09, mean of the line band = 1.09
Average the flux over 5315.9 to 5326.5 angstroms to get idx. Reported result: 1.29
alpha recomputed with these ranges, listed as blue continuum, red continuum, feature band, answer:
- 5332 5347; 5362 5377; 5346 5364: -1.9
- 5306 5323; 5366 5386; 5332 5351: 1.2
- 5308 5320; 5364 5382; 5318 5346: 0.6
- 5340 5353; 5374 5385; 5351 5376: -0.2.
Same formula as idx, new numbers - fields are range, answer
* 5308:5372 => 1.11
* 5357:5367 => 1.1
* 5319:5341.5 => 1.1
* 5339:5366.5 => 1.11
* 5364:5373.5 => 0.995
